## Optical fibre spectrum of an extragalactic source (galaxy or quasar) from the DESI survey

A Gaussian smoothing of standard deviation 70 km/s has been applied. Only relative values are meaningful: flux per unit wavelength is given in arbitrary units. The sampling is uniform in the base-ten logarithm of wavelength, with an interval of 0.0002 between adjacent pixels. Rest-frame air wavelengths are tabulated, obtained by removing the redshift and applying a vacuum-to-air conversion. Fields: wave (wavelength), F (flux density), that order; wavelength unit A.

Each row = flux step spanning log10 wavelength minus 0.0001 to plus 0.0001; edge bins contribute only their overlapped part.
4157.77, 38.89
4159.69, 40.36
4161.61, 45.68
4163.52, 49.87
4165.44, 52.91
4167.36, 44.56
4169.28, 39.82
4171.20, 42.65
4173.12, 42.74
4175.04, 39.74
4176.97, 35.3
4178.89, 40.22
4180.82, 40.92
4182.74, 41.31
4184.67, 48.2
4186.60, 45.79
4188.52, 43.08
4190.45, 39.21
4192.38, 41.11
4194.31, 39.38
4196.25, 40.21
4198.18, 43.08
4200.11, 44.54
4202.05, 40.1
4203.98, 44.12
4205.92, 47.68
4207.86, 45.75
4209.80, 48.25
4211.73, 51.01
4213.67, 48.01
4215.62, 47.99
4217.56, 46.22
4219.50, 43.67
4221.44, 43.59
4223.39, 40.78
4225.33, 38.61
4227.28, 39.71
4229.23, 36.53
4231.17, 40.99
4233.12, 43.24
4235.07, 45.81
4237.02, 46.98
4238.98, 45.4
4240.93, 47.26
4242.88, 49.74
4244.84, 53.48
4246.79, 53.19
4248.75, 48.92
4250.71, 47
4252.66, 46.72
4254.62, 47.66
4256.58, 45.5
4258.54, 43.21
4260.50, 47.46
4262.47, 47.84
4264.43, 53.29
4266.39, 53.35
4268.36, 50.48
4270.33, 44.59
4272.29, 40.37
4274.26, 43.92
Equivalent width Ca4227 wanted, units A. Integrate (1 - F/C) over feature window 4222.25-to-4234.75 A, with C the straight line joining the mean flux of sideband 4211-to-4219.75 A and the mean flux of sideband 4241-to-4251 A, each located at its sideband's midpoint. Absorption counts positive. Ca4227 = 2.2 A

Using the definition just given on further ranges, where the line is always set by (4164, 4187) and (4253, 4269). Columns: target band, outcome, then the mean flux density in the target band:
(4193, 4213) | 0.1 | 44.4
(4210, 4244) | 1.2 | 44.6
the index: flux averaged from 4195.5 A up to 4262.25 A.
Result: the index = 45.4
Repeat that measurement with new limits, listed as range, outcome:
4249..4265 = 47.3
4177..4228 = 43.4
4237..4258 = 48.3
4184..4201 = 42.6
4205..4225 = 46.1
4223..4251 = 45.2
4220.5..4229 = 40.3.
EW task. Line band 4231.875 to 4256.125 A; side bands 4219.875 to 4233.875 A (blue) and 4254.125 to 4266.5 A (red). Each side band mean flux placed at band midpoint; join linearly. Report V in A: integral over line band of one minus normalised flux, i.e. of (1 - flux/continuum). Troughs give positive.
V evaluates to -1.9 A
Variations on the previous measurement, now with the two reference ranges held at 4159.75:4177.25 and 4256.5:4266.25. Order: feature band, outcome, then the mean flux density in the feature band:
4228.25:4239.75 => 0.9 A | 43.1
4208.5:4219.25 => -0.5 A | 47.9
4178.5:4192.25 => 0.6 A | 42.7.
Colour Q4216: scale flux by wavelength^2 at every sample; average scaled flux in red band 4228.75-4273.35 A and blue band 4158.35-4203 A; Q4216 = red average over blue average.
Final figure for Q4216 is 1.1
